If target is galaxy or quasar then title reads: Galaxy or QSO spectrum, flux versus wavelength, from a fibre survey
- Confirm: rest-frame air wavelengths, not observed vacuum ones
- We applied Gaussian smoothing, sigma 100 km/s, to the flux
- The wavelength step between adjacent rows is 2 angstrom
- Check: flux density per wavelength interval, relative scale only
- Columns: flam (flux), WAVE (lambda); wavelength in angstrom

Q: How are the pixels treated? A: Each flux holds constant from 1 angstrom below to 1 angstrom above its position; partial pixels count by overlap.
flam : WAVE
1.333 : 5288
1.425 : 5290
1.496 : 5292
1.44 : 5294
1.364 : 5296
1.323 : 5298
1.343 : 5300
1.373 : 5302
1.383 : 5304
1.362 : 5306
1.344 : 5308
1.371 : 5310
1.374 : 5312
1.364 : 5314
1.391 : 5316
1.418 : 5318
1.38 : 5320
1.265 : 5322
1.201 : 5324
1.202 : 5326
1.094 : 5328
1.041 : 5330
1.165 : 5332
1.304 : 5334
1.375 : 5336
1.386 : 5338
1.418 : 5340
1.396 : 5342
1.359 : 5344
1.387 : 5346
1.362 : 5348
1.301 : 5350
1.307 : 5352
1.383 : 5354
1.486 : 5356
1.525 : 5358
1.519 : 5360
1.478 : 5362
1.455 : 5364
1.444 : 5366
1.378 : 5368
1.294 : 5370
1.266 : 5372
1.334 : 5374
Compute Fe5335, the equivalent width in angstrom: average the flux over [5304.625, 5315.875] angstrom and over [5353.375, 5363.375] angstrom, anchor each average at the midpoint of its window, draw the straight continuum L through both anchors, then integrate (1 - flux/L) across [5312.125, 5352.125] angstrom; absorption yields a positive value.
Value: 3.1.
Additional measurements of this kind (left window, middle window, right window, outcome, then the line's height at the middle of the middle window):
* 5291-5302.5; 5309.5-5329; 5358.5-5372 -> 1.3 angstrom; 1.4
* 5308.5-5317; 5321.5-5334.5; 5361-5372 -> 1.9 angstrom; 1.38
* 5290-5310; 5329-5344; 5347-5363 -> 1.1 angstrom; 1.41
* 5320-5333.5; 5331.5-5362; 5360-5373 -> -2.2 angstrom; 1.29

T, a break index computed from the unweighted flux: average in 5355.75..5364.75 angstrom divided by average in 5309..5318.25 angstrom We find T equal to 1.08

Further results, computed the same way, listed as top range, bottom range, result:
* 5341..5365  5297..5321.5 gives 1.03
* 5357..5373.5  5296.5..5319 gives 1.04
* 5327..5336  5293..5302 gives 0.86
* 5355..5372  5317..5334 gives 1.17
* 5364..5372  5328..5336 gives 1.15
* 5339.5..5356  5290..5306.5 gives 0.99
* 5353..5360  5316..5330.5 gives 1.18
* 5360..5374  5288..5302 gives 1.00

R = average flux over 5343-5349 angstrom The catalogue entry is 1.37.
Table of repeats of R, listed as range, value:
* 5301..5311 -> 1.37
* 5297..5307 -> 1.36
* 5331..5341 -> 1.33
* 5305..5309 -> 1.35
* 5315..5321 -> 1.4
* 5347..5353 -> 1.32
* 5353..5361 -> 1.48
